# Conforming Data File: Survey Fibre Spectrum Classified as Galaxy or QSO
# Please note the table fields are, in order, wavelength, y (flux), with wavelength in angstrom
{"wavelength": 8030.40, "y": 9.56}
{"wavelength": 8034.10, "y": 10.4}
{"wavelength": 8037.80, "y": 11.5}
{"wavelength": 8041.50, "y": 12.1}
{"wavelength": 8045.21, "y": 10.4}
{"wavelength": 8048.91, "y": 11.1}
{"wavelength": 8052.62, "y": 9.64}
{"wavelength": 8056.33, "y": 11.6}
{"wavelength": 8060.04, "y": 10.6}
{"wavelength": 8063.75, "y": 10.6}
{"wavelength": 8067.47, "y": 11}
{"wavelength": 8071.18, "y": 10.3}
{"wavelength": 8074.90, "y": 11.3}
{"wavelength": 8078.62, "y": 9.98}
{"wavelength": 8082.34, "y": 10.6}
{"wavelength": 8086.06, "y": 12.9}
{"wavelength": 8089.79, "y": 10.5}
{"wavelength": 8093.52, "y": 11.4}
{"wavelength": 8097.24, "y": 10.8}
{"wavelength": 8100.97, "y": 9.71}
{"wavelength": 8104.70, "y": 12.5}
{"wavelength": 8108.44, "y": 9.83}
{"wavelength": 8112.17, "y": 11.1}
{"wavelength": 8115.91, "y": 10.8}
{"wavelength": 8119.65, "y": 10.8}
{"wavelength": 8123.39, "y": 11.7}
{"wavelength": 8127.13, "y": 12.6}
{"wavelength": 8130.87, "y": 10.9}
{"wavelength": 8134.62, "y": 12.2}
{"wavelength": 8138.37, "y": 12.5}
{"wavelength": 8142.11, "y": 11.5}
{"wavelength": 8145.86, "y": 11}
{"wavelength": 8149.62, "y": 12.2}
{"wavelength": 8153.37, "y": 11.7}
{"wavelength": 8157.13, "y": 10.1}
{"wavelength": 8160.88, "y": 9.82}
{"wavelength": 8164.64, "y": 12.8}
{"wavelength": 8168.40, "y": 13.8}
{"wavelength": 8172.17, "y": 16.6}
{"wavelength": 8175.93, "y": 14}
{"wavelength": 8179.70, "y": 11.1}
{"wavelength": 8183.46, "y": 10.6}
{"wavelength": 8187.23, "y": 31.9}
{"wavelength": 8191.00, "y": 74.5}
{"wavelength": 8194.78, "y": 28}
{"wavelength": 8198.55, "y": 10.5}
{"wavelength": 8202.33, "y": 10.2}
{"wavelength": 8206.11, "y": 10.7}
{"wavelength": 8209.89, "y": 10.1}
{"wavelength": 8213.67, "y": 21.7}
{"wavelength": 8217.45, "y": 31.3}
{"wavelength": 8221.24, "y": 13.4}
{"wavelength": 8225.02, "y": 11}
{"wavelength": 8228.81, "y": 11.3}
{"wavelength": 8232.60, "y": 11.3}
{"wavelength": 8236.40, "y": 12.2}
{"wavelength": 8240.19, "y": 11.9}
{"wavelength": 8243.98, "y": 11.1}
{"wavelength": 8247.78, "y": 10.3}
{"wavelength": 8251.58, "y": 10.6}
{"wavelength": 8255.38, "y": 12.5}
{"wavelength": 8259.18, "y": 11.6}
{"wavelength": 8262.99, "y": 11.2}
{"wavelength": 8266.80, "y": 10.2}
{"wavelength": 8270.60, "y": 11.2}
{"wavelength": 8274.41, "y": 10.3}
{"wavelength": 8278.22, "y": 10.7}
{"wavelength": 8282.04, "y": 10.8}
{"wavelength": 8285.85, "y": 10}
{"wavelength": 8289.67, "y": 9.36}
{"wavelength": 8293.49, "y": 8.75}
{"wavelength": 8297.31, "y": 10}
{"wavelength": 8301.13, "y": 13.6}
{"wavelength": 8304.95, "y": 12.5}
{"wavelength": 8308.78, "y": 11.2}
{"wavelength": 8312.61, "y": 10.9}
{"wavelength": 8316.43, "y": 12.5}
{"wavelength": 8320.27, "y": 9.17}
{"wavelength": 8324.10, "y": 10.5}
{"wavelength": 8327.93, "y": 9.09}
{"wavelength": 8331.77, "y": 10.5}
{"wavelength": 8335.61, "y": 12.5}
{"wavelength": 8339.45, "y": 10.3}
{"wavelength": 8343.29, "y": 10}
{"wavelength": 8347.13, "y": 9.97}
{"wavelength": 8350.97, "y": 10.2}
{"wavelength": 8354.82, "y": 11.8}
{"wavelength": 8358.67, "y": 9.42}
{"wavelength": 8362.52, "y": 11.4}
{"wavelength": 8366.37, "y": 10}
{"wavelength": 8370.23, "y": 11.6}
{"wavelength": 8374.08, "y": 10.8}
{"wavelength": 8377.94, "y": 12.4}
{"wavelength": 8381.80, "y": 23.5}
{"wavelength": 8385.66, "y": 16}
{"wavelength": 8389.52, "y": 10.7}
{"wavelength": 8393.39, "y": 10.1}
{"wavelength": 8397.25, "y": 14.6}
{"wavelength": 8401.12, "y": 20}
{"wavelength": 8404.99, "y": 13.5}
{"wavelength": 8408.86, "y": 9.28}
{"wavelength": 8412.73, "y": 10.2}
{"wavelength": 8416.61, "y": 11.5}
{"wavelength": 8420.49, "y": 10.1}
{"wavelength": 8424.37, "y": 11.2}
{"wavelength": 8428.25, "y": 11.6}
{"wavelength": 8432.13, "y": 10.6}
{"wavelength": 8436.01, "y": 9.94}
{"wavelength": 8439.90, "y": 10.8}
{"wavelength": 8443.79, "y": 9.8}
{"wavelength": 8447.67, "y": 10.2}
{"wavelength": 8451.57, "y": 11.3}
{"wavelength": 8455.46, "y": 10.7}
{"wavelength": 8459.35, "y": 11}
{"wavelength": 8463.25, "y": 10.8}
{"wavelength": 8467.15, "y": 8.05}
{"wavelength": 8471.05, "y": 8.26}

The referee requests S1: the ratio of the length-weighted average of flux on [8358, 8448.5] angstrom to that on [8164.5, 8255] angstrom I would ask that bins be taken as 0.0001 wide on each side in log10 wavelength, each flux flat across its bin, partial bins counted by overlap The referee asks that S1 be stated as 0.71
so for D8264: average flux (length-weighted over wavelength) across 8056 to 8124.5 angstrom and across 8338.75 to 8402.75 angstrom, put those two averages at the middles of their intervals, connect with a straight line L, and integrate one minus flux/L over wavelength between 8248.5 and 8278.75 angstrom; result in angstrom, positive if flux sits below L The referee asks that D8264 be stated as 2.3 angstrom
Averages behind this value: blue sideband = 10.9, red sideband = 12.5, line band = 11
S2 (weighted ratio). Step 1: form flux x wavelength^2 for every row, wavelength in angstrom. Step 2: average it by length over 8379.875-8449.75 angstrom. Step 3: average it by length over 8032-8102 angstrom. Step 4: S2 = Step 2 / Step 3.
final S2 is 1.24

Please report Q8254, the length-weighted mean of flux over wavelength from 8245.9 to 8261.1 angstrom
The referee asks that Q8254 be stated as 11.2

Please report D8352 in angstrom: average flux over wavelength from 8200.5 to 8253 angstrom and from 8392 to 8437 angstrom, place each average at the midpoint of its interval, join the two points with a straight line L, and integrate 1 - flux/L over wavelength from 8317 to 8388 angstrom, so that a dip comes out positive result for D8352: 4.37 angstrom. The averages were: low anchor 13.4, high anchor 11.9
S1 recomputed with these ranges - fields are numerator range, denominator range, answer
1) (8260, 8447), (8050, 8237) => 0.81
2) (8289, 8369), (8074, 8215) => 0.74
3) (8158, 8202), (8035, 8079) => 1.90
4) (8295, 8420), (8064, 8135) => 1.07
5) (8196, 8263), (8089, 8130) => 1.19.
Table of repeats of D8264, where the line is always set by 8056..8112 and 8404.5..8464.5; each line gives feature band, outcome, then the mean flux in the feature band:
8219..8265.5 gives -3.6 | 11.7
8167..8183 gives -4.0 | 13.6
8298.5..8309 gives -1.6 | 12.5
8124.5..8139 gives -1.5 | 12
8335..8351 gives 0.4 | 10.5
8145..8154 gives -0.7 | 11.7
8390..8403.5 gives -4.6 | 14.4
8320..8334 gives 1.1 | 9.95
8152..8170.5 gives -1.4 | 11.7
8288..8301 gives 1.0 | 9.95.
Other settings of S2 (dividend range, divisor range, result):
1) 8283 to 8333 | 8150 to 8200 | 0.56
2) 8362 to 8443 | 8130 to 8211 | 0.80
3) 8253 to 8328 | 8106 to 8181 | 0.95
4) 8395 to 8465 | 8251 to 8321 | 1.09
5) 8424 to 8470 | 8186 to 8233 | 0.52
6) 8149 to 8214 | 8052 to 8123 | 1.68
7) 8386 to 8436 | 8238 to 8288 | 1.13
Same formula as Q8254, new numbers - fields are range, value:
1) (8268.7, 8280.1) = 10.7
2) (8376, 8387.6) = 17.3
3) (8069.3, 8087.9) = 11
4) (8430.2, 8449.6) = 10.3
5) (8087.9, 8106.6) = 11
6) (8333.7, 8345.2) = 10.9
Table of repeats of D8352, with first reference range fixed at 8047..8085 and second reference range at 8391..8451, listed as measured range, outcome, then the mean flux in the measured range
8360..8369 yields 0.6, 10.7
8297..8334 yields 0.8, 11.1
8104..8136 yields -1.4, 11.3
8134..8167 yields -1.9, 11.5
